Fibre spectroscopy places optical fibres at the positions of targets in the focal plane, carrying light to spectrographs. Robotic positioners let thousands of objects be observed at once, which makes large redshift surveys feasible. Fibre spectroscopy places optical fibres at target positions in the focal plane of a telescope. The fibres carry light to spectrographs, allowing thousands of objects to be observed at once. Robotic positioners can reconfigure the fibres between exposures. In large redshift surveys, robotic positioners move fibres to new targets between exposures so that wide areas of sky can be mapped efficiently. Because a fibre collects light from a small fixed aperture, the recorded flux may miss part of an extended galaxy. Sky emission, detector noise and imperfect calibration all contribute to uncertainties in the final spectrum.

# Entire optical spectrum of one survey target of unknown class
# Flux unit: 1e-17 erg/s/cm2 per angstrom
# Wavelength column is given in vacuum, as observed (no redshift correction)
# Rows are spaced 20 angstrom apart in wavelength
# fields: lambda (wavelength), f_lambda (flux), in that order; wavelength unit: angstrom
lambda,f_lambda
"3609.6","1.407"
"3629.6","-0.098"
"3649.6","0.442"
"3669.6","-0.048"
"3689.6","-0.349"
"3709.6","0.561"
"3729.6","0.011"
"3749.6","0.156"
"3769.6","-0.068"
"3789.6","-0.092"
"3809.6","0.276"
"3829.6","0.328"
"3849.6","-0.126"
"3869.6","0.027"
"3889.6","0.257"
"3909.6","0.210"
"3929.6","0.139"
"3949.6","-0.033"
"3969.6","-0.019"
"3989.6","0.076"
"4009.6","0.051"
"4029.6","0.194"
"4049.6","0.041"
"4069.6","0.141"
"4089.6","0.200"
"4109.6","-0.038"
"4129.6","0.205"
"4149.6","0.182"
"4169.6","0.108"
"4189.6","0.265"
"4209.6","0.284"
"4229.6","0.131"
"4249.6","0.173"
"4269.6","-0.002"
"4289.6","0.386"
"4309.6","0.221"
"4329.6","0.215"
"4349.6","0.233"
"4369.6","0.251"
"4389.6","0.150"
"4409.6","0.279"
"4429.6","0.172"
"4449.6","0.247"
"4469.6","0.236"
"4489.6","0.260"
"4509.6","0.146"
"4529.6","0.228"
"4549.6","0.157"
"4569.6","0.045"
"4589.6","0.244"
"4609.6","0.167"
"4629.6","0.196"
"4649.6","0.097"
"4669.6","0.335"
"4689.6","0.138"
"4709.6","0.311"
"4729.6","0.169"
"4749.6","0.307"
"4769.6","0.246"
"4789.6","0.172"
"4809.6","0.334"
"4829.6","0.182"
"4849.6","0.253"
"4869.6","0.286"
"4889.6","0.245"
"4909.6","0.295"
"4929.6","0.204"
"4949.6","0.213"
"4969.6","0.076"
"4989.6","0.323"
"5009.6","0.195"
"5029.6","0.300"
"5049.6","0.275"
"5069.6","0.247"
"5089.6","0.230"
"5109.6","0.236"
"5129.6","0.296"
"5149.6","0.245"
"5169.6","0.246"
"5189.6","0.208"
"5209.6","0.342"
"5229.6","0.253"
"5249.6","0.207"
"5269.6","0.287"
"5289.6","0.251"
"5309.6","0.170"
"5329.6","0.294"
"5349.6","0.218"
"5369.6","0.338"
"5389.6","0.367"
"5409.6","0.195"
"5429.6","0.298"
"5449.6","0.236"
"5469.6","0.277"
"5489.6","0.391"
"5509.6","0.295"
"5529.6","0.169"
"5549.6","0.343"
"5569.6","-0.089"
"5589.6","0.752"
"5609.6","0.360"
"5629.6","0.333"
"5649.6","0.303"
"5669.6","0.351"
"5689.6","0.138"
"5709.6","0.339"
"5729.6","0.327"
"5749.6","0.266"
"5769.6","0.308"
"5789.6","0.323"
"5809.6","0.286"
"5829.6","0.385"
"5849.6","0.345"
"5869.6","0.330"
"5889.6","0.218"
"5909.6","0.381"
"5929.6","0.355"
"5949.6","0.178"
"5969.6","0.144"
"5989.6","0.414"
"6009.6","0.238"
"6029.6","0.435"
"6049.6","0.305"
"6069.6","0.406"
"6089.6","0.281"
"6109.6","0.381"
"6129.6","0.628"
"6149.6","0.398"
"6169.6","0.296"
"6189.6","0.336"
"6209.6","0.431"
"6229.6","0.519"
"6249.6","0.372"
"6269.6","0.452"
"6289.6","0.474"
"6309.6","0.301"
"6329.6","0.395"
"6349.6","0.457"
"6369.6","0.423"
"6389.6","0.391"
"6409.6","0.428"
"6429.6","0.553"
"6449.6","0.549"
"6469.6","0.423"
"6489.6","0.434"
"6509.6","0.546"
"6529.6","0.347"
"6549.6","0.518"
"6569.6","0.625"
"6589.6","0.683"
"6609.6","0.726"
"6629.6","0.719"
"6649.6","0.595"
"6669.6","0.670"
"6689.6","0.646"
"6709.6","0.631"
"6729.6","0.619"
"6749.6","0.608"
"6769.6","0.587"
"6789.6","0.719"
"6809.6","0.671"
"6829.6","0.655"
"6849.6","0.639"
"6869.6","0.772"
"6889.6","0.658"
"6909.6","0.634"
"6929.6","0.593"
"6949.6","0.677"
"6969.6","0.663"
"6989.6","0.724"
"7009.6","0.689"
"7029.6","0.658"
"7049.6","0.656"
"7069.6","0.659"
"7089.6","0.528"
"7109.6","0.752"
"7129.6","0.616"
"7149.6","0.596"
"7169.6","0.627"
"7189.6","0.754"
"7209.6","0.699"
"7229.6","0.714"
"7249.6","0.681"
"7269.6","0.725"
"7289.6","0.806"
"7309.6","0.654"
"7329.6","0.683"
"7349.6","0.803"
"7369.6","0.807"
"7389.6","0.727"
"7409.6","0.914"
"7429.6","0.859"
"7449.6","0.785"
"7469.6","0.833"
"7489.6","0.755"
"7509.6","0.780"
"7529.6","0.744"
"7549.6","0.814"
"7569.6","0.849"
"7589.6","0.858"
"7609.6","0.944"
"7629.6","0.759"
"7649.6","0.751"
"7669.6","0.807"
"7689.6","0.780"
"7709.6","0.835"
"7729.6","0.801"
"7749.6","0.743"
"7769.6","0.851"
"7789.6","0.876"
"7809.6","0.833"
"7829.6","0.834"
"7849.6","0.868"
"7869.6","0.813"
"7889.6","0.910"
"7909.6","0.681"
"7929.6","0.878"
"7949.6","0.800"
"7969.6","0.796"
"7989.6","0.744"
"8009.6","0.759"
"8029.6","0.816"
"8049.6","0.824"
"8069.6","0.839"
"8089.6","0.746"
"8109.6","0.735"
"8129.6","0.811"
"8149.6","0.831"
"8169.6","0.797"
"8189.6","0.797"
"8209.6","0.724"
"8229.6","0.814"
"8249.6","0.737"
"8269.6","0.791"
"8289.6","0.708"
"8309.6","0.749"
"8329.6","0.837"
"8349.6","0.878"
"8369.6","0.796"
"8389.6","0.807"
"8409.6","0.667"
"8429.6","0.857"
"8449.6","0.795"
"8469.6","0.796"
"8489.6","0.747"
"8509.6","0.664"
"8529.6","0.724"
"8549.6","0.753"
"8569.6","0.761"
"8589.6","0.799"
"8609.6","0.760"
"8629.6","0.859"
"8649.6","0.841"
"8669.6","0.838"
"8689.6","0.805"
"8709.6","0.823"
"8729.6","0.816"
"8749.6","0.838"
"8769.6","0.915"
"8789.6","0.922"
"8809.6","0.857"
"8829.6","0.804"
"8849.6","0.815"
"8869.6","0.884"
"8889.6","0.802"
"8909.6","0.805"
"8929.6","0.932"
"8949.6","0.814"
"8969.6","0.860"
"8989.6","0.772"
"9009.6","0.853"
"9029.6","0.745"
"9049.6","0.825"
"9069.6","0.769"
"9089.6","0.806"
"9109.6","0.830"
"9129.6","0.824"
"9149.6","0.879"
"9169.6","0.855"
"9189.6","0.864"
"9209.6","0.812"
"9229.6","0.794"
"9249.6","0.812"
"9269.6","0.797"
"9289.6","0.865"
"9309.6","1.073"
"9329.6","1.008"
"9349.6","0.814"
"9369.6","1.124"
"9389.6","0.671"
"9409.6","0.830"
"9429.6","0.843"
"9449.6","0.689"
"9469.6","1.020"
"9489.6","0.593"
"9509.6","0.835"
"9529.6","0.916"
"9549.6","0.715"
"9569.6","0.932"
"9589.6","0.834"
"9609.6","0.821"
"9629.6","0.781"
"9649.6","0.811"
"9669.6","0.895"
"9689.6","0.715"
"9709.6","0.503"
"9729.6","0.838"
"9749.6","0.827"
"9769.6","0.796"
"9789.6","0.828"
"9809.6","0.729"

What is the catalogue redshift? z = 0.646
